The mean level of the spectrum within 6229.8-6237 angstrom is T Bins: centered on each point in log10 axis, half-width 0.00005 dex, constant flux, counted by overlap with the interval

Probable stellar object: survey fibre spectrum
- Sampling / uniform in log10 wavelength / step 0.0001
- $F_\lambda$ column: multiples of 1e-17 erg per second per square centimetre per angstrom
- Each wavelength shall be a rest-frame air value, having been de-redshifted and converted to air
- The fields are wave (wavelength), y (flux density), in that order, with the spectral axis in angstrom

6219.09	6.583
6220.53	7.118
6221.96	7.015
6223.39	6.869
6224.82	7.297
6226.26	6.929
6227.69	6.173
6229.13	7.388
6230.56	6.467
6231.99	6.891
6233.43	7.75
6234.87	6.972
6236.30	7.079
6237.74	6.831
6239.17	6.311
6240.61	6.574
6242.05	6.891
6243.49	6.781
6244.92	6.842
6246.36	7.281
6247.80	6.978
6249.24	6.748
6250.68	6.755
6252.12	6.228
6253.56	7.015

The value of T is 7.04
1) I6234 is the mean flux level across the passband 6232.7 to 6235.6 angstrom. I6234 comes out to 7.35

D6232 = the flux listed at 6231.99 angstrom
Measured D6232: 6.891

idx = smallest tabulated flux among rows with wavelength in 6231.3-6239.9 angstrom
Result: 6.311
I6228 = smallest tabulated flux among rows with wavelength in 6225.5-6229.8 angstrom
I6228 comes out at 6.173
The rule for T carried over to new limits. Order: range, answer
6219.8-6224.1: 7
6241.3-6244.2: 6.82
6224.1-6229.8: 6.94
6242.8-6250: 6.93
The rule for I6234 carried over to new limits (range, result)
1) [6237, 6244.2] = 6.67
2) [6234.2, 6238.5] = 6.97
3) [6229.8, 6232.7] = 6.71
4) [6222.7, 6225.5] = 7.09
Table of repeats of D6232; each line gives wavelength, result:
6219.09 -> 6.583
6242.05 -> 6.891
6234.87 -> 6.972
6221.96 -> 7.015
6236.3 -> 7.079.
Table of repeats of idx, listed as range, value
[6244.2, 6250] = 6.748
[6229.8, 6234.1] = 6.467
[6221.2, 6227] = 6.869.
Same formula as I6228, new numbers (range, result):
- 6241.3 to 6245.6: 6.781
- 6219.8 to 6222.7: 7.015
